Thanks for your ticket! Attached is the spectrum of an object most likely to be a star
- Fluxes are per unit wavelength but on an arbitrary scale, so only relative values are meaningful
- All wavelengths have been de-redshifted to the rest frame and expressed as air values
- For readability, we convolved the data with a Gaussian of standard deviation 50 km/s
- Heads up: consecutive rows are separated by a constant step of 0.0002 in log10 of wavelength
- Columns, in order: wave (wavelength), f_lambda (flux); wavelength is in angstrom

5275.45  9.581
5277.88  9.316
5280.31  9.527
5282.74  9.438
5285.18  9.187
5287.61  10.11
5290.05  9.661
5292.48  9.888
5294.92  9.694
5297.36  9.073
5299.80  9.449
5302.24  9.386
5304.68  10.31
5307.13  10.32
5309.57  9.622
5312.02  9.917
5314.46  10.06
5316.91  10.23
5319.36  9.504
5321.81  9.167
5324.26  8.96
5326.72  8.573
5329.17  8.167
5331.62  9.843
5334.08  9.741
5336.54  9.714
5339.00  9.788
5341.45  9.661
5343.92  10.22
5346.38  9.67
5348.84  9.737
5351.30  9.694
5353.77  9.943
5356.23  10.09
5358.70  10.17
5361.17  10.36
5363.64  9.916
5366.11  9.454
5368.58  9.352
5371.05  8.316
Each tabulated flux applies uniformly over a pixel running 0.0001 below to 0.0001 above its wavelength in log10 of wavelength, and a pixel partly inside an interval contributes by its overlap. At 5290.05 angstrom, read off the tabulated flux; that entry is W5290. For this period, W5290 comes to 9.661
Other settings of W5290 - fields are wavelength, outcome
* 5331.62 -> 9.843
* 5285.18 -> 9.187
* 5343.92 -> 10.22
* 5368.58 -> 9.352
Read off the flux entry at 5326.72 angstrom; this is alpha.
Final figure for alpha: 8.573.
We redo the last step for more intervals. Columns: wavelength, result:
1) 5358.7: 10.17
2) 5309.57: 9.622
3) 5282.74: 9.438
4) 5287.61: 10.11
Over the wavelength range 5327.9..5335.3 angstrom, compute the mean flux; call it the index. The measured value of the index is 9.25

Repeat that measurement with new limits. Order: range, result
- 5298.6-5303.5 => 9.43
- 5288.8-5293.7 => 9.78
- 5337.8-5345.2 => 9.89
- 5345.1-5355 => 9.77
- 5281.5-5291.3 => 9.6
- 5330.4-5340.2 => 9.76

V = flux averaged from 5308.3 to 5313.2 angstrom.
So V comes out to 9.77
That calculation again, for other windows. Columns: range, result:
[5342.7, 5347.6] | 9.95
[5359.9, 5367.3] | 9.91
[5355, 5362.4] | 10.2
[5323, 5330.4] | 8.57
